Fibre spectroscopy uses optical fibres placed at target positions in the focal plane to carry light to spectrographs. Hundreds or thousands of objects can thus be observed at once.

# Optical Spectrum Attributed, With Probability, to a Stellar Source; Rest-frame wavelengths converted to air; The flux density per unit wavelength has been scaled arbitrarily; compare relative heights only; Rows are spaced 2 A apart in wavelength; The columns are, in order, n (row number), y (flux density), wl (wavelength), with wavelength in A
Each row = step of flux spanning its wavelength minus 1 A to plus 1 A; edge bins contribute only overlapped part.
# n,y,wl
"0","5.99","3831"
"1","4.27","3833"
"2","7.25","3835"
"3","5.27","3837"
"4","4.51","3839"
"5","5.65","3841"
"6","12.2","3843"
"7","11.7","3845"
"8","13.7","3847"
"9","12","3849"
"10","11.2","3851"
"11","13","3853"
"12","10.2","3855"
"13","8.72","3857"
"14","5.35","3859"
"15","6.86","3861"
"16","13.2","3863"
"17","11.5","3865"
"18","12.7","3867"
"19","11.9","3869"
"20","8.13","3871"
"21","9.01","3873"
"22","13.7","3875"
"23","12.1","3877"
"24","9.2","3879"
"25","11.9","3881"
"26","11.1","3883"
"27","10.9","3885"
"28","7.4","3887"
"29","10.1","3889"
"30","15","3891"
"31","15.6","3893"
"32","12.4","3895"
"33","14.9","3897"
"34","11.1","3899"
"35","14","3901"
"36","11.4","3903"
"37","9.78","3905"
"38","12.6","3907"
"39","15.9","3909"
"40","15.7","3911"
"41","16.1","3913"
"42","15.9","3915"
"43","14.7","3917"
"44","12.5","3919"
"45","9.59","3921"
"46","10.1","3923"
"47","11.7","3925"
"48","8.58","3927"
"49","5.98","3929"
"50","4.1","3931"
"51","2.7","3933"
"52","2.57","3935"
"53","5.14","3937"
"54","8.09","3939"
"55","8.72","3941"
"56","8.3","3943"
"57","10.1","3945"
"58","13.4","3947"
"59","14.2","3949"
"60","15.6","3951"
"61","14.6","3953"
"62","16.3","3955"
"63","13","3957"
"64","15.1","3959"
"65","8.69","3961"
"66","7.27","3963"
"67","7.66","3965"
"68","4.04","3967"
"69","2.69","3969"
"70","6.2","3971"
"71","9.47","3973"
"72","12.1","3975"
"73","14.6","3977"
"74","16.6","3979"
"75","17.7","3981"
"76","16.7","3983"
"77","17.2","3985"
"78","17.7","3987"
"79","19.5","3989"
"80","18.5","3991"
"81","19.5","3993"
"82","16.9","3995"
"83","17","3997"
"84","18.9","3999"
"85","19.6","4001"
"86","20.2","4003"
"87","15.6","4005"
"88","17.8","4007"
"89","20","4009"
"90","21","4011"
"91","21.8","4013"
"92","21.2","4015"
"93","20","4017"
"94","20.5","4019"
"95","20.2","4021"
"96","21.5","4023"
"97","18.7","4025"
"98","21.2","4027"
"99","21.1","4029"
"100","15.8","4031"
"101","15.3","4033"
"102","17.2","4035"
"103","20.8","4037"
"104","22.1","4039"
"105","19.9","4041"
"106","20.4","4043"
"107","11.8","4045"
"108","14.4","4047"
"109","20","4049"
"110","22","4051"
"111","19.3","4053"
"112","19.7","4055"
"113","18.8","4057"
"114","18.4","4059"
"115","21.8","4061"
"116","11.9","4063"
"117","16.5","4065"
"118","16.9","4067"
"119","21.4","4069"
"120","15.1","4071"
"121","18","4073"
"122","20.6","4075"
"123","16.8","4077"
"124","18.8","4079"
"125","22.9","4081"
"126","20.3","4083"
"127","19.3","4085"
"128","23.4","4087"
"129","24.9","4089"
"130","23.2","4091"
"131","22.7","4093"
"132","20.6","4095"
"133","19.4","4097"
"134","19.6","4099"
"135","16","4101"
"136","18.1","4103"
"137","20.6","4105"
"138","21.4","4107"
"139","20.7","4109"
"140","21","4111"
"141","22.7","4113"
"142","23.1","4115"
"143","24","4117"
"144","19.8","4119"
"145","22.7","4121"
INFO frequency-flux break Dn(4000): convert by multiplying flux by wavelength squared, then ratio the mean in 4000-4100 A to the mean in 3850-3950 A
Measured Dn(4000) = 1.94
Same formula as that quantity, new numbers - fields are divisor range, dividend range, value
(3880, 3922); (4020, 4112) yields 1.64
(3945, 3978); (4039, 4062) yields 1.81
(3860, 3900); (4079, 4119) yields 2.06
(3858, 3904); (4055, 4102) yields 1.90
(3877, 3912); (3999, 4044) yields 1.70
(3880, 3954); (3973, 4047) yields 1.73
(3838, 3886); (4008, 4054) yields 2.02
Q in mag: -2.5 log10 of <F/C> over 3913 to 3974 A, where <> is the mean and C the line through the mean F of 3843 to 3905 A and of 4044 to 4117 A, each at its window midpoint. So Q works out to 0.40 mag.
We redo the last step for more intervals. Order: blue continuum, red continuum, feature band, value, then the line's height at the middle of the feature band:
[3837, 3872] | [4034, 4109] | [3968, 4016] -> -0.04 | 15.9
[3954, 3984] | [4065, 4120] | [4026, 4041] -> -0.20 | 16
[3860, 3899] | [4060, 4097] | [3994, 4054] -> -0.10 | 17.5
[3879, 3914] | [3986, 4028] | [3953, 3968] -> 0.48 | 16.5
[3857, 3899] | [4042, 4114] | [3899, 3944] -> 0.24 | 12.9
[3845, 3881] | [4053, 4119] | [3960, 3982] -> 0.49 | 15.2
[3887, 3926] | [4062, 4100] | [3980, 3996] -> -0.12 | 16.1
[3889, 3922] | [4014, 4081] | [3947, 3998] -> 0.18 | 16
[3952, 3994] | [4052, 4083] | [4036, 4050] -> -0.09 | 17.1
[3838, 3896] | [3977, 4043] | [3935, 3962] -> 0.34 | 15.4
